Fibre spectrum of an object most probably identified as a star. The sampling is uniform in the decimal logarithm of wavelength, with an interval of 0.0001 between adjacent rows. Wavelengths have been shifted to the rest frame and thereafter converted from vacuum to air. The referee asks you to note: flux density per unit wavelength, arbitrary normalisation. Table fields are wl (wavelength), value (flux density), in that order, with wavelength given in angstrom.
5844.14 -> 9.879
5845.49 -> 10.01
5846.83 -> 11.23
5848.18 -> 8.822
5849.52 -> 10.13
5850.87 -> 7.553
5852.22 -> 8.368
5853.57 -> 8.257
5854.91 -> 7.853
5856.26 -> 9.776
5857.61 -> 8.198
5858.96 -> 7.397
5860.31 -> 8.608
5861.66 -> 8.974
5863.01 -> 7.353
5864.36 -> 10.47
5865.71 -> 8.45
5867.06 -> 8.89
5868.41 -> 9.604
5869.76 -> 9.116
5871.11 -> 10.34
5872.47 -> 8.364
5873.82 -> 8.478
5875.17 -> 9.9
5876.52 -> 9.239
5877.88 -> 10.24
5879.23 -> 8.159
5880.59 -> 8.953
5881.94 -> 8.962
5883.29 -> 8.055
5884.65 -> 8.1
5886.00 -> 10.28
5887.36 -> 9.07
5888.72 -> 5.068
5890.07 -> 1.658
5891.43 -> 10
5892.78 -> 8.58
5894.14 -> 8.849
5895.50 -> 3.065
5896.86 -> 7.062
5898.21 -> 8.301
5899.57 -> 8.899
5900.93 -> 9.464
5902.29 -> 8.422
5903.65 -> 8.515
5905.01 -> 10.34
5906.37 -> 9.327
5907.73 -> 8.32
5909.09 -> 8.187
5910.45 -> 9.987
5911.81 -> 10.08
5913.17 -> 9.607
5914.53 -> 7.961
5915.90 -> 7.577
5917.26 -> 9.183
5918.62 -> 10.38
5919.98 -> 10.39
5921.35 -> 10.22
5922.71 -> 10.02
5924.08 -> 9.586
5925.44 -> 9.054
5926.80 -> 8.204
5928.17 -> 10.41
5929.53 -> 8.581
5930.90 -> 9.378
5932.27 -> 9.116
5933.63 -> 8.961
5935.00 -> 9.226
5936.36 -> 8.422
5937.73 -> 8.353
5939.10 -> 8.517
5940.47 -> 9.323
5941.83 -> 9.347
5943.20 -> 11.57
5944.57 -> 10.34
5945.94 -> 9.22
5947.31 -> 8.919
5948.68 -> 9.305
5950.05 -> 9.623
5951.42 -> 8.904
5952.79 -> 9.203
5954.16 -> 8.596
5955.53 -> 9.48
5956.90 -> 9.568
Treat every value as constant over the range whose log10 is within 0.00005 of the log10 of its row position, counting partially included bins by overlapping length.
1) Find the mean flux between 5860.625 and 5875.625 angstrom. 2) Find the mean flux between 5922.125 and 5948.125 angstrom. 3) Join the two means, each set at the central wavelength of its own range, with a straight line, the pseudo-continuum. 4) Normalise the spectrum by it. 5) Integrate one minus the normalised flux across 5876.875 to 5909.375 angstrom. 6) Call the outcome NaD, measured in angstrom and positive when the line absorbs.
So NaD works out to 3.5 angstrom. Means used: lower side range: 9.06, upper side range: 9.29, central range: 8.17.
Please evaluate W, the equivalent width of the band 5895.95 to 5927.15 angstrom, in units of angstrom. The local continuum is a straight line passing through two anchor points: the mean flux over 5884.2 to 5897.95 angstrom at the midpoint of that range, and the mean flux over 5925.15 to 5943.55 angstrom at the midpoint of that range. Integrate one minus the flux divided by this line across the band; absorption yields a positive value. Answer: -3.6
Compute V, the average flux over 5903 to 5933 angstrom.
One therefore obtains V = 9.29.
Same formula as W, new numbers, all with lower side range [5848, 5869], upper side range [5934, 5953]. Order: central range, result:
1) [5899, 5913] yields -0.2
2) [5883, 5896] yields 2.3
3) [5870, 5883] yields -0.5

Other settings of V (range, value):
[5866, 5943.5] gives 8.82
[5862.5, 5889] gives 8.92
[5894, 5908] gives 8.21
